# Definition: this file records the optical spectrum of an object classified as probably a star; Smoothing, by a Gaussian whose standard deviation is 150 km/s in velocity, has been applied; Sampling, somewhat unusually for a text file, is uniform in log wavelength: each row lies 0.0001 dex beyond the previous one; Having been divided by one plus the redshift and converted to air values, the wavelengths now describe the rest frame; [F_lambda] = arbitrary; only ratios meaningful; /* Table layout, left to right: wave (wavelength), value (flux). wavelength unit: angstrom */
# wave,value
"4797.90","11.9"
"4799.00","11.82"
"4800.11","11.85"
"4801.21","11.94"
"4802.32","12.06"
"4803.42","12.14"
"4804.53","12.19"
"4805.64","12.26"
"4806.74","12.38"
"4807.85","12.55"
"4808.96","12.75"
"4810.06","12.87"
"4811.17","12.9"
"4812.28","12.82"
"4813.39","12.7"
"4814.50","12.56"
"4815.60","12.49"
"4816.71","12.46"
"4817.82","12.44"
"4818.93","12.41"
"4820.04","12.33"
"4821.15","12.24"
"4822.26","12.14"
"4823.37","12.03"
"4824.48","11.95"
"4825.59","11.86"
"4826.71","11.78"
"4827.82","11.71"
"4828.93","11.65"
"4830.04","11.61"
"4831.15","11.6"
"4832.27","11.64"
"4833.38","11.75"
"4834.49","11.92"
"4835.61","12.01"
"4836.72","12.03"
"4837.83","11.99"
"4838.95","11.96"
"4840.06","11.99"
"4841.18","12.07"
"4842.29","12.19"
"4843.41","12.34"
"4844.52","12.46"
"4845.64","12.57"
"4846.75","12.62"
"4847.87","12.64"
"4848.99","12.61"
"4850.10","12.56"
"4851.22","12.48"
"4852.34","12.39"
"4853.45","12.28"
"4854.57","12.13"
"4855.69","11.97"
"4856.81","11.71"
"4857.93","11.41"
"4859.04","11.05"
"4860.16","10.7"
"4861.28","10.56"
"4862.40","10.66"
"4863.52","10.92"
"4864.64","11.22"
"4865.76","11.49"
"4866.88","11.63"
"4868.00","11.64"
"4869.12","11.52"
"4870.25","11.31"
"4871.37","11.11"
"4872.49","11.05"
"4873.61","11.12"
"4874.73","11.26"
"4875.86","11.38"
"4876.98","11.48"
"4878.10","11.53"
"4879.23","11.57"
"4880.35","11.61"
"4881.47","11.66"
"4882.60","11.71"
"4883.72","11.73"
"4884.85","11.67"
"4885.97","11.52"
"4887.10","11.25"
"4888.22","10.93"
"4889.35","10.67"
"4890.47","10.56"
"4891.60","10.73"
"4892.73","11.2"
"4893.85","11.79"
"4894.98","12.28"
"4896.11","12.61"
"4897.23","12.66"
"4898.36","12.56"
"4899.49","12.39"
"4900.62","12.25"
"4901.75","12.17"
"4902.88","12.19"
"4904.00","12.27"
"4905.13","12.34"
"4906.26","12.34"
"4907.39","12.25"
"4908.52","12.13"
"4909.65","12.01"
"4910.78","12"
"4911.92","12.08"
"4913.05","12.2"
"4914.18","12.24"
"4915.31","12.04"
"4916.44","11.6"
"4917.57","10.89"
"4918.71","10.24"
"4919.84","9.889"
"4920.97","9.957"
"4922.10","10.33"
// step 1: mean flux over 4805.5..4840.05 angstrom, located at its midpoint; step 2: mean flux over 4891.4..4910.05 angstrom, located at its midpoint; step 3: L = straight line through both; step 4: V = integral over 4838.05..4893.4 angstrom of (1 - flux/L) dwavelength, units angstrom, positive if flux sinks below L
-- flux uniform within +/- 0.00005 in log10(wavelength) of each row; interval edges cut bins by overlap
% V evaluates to 2.55 angstrom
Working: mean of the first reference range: 12.2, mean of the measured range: 11.6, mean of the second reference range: 12.2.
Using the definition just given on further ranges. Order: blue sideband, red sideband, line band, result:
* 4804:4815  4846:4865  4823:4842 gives 0.5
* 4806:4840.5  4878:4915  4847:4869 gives 0.6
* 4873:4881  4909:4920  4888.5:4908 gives -0.7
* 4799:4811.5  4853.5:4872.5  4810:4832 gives -0.3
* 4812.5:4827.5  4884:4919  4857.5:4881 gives 1.5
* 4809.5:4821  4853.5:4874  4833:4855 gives -0.8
